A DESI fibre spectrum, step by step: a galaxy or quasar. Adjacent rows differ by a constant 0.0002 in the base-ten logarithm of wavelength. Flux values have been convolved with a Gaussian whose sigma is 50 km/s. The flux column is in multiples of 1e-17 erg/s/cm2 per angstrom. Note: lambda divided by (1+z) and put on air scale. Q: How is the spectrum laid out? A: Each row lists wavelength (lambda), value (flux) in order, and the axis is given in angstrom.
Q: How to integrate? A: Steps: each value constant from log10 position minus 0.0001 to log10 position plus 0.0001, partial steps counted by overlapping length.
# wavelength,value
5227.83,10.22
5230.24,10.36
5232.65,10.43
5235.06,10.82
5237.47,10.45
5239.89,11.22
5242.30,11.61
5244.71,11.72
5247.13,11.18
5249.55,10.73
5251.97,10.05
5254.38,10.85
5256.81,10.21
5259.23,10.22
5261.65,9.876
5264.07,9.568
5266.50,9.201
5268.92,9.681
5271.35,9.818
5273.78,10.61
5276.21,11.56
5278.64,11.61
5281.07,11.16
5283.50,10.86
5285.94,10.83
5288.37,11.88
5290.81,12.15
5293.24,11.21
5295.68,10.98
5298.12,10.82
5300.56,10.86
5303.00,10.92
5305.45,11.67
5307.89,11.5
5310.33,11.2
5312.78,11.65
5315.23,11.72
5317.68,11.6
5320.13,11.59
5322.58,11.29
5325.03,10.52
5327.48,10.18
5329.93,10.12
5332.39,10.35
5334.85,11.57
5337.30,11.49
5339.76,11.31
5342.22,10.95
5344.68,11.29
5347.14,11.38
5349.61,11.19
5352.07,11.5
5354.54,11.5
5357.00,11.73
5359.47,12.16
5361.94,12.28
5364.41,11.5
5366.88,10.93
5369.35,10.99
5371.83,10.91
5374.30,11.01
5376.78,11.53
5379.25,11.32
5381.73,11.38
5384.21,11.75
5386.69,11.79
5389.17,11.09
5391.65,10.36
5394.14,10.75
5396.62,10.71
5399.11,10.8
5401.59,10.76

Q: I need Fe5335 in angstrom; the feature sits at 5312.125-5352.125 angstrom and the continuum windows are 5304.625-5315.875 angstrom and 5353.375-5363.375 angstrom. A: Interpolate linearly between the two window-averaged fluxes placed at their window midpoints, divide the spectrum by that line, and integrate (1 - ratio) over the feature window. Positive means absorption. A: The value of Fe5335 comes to 1.9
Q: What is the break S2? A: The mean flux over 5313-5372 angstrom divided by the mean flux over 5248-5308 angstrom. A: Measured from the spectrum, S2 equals 1.0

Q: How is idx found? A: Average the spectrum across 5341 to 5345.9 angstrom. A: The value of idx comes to 11.1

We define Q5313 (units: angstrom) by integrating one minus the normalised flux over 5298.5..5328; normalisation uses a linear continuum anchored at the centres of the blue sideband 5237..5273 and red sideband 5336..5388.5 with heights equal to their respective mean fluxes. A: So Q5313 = -0.7 angstrom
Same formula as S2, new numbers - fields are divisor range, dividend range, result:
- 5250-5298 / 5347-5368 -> 1.09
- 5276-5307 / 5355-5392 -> 1.01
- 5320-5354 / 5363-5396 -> 1.01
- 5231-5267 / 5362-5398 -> 1.06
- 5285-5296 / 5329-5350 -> 0.97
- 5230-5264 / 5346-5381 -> 1.07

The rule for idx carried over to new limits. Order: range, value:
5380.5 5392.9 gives 11.3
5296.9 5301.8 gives 10.8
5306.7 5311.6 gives 11.4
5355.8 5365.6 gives 11.9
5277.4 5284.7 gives 11.2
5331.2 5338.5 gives 11.1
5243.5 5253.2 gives 10.9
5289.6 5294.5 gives 11.7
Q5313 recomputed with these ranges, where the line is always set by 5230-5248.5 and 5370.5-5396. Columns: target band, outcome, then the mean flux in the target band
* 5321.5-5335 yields 0.6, 10.6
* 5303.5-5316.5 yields -0.5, 11.5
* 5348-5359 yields -0.4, 11.5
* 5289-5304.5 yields -0.2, 11.2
